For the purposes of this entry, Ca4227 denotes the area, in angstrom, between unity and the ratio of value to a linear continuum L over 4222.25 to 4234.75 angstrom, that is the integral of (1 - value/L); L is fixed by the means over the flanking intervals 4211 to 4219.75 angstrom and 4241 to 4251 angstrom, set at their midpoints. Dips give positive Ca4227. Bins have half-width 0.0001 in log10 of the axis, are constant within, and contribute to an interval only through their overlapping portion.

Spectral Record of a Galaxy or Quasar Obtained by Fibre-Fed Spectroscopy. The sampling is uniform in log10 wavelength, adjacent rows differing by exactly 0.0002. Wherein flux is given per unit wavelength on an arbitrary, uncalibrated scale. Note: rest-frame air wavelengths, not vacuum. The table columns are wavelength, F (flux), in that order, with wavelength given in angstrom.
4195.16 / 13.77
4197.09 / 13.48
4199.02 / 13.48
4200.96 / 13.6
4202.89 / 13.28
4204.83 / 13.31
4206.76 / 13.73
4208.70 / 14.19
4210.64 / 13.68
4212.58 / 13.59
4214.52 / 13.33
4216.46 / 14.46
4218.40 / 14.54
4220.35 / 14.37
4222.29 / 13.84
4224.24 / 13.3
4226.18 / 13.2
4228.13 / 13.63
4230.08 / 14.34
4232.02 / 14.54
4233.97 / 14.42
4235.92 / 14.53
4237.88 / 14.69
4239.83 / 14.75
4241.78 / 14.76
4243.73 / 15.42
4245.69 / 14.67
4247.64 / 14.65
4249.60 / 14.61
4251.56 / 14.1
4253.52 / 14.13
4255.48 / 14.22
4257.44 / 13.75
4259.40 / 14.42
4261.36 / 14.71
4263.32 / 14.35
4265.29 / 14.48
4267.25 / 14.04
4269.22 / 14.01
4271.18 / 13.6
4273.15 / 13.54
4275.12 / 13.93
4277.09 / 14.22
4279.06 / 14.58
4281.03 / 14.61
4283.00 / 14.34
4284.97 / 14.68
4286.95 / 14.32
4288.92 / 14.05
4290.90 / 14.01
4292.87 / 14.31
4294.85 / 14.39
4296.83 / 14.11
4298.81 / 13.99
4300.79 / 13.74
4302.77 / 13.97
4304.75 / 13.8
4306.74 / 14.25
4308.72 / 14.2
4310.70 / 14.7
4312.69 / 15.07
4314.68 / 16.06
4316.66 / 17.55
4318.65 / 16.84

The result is 0.4 angstrom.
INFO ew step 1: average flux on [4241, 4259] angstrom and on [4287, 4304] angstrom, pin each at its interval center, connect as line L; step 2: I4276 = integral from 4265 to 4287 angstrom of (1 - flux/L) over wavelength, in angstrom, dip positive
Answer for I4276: 0.1 angstrom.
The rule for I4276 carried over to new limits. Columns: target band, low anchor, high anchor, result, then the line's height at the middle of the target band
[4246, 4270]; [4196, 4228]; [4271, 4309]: -0.6 angstrom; 14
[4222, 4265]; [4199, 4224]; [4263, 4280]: -1.2 angstrom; 13.9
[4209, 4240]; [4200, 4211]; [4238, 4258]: -0.1 angstrom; 14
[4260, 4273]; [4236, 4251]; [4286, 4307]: 0.3 angstrom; 14.5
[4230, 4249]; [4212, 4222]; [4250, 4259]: -0.8 angstrom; 14.1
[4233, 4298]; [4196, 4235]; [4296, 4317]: -0.5 angstrom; 14.2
